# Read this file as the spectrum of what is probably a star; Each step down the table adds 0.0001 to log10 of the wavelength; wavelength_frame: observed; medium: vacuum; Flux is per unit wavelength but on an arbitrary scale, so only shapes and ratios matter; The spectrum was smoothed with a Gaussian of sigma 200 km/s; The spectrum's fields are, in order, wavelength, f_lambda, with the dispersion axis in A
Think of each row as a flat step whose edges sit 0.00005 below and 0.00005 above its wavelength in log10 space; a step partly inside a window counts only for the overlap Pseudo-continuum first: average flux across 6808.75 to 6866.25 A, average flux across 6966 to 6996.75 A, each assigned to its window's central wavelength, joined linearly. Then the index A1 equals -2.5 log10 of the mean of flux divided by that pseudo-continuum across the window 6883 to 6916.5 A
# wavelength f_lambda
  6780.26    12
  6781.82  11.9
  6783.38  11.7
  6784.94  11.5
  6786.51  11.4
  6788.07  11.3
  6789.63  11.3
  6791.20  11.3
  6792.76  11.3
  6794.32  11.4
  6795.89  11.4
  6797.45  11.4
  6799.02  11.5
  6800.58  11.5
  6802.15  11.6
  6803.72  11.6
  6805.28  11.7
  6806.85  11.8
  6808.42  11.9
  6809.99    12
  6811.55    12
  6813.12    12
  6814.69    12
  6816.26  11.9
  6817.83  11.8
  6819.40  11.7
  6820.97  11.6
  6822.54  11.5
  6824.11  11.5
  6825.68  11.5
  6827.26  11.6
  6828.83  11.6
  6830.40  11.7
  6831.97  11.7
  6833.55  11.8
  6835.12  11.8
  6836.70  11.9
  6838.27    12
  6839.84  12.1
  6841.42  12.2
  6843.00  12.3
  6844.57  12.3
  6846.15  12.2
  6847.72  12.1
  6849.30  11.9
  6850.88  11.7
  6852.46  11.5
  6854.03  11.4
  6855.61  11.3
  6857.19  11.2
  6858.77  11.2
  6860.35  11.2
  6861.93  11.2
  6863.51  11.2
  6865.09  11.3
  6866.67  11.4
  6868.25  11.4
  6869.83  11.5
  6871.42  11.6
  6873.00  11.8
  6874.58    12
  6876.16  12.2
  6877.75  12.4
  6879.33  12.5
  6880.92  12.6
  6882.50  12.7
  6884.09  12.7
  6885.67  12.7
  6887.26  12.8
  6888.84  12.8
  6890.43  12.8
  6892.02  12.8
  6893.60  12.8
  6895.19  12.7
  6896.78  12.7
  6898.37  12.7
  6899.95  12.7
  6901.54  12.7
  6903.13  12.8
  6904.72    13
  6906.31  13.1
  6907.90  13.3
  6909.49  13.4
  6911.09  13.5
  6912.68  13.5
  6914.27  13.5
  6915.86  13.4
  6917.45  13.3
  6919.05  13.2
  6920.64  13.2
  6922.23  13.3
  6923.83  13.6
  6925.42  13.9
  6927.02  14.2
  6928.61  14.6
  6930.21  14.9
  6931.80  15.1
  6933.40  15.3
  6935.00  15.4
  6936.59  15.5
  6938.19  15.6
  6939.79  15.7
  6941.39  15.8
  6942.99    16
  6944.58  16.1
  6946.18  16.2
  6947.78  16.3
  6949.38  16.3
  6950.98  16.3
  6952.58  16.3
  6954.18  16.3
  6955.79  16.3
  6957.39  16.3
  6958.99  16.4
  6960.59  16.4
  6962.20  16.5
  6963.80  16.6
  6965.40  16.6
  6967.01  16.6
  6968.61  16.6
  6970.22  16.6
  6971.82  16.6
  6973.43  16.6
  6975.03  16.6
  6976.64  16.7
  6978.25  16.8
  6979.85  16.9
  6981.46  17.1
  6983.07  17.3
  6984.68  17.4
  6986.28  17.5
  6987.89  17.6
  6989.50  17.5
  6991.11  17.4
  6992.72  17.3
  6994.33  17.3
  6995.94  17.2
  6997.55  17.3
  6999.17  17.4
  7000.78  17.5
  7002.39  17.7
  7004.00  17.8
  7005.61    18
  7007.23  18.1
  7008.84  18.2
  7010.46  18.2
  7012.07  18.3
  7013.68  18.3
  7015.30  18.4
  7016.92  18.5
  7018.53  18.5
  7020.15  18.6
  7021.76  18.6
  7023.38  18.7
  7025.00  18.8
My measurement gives 0.08 mag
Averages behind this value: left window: 11.7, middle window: 13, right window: 17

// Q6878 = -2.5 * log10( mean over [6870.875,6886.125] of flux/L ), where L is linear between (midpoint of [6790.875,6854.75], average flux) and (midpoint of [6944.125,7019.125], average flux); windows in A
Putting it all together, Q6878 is 0.11 mag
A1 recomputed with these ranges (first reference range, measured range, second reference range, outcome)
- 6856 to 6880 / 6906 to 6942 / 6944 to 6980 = 0.024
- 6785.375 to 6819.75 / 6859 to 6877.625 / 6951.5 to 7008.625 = 0.179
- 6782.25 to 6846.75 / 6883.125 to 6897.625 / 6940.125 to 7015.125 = 0.114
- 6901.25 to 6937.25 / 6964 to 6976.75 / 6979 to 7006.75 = -0.018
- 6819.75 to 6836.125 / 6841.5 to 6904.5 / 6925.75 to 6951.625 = 0.095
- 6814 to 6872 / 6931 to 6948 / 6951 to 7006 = -0.019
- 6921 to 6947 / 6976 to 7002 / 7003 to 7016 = 0.002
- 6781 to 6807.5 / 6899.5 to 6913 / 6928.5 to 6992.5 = 0.133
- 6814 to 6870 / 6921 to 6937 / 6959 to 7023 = 0.037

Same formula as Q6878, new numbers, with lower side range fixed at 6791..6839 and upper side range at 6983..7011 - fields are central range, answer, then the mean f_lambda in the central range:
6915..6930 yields 0.11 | 13.7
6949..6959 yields -0.01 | 16.3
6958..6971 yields 0.00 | 16.5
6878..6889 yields 0.10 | 12.7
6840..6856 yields 0.07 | 11.9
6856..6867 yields 0.17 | 11.2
